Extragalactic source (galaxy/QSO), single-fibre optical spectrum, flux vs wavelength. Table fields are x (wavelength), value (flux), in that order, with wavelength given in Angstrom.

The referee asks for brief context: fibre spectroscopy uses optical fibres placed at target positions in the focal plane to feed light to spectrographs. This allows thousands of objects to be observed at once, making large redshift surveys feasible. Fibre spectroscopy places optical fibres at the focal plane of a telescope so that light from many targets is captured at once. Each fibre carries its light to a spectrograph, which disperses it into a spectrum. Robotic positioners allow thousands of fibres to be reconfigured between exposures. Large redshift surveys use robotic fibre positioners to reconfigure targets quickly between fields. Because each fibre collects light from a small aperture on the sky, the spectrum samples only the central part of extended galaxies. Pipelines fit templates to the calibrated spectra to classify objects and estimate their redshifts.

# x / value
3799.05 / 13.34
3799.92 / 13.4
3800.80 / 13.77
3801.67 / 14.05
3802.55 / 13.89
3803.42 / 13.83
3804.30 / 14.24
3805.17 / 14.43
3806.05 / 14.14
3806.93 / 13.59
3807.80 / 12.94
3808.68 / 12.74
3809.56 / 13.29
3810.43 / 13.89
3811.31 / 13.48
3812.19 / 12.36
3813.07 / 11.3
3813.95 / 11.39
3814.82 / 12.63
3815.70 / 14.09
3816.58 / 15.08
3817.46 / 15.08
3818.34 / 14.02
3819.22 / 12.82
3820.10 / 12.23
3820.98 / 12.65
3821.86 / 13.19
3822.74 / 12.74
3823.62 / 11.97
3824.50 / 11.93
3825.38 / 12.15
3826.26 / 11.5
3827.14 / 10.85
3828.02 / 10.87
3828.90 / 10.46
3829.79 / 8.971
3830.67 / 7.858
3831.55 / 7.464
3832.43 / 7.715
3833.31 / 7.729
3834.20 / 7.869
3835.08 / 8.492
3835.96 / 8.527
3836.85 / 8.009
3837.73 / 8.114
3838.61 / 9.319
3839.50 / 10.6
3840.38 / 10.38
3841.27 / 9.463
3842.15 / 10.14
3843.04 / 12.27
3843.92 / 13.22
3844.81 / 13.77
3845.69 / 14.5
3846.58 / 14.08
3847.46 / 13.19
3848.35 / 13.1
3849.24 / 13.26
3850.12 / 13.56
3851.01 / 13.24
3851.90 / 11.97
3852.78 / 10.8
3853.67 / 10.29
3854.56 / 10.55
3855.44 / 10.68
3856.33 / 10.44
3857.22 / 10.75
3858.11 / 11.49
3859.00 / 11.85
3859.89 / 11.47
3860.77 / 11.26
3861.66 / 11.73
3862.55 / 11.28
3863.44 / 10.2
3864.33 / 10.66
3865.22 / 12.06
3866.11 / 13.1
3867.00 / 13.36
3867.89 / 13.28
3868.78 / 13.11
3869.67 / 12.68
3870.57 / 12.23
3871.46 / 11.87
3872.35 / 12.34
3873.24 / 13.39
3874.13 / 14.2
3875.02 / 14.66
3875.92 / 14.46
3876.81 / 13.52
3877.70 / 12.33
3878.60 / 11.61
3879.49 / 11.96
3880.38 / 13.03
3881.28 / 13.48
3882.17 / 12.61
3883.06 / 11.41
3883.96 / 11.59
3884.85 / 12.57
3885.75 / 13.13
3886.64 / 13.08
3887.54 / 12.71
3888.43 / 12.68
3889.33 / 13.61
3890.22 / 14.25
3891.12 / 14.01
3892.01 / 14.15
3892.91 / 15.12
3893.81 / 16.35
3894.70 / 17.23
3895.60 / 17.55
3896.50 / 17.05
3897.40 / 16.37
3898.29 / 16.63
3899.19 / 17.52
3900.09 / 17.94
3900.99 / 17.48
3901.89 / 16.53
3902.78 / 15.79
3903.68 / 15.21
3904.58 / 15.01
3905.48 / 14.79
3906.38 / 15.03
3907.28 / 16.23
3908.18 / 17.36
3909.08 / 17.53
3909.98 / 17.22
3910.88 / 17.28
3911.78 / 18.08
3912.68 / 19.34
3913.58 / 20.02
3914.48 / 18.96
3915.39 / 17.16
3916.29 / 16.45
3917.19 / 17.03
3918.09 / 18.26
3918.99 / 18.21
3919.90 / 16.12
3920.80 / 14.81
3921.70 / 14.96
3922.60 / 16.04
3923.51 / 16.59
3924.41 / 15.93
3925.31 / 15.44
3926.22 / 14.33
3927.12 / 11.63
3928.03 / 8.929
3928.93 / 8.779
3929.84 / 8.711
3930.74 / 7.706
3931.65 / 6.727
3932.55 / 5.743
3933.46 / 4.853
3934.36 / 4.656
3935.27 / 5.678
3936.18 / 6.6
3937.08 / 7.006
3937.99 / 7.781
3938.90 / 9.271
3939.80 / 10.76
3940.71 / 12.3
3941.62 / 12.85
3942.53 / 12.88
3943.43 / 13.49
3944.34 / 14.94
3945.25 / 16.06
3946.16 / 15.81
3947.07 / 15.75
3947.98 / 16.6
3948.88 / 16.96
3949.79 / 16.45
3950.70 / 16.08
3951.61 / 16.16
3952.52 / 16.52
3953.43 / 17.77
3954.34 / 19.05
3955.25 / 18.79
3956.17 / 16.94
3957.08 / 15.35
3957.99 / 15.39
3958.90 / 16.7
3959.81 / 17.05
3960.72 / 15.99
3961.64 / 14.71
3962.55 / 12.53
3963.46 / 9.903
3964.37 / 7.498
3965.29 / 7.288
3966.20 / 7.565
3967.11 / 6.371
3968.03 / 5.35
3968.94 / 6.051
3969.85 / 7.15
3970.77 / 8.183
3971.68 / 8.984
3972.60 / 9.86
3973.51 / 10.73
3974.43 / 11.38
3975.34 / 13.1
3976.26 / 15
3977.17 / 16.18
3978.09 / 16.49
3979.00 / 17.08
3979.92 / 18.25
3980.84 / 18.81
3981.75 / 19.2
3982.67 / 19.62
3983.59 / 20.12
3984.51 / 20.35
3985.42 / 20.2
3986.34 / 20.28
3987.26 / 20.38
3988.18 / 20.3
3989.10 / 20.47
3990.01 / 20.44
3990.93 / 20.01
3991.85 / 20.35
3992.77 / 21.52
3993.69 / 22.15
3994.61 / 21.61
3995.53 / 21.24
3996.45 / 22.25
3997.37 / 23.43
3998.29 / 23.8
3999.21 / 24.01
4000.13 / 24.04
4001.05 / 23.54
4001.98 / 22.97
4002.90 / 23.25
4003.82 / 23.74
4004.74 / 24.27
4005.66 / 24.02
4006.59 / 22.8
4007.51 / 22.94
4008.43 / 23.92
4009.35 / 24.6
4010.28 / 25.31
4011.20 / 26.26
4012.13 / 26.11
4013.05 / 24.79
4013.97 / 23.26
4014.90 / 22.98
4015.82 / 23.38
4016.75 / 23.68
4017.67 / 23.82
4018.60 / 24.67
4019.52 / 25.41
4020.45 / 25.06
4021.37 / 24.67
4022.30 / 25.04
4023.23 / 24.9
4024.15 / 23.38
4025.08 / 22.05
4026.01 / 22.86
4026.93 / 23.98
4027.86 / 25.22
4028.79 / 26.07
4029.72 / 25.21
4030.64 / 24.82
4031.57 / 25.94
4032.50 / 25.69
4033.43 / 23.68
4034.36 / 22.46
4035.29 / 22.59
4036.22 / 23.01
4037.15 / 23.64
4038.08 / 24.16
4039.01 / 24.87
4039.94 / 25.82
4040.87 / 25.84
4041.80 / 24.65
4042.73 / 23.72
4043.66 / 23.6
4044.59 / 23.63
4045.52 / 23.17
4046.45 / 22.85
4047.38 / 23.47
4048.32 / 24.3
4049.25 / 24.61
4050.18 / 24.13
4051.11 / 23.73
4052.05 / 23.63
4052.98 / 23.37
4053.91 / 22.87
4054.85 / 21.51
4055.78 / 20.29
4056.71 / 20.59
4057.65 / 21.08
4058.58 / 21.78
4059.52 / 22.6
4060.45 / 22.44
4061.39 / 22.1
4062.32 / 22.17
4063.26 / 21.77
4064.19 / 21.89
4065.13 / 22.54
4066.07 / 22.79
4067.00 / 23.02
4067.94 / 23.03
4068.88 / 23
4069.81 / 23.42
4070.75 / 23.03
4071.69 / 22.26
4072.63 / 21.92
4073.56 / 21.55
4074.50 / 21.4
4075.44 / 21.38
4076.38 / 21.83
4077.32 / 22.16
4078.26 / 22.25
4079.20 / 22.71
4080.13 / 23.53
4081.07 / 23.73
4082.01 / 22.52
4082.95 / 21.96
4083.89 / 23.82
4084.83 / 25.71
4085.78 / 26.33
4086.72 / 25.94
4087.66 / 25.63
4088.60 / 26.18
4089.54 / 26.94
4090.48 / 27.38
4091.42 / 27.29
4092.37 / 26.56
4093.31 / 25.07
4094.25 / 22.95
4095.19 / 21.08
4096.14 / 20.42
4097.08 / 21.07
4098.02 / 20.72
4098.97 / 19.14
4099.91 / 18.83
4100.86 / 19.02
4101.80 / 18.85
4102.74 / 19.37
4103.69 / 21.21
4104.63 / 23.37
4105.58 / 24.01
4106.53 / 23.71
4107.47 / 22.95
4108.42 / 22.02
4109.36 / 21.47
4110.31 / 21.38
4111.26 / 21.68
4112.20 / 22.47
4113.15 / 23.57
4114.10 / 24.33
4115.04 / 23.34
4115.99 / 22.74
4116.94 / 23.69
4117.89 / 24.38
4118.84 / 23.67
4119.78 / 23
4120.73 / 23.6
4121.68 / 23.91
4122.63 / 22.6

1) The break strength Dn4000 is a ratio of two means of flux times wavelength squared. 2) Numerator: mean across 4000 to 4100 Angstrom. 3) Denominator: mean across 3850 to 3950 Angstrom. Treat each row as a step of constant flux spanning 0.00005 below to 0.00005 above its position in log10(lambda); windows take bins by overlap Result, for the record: 1.9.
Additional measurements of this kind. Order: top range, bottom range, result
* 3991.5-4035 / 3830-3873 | 2.32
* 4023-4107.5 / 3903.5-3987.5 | 1.76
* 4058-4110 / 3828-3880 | 2.24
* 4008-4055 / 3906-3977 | 1.92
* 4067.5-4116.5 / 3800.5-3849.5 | 2.20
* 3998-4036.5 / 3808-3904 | 2.09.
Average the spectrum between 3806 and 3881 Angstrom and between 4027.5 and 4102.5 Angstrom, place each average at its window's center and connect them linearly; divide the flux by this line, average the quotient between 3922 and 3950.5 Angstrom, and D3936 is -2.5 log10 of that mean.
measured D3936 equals 0.39 mag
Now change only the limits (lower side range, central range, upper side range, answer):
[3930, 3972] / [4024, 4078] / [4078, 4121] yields -0.20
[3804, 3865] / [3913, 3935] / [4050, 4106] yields 0.18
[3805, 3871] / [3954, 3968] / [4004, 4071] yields 0.40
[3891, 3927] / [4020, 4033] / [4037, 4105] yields -0.16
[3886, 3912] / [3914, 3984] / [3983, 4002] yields 0.38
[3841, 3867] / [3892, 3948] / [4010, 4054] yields 0.15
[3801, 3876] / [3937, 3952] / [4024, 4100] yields 0.25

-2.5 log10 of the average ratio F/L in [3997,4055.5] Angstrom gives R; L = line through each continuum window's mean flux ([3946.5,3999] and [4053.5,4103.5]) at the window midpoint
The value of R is -0.24 mag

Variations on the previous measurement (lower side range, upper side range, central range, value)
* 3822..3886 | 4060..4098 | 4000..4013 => -0.23 mag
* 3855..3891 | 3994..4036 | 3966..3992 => 0.37 mag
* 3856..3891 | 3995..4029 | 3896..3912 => -0.11 mag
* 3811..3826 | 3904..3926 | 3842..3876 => 0.18 mag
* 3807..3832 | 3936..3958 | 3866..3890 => 0.02 mag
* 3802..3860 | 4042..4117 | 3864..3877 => 0.04 mag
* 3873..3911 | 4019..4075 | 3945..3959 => 0.09 mag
